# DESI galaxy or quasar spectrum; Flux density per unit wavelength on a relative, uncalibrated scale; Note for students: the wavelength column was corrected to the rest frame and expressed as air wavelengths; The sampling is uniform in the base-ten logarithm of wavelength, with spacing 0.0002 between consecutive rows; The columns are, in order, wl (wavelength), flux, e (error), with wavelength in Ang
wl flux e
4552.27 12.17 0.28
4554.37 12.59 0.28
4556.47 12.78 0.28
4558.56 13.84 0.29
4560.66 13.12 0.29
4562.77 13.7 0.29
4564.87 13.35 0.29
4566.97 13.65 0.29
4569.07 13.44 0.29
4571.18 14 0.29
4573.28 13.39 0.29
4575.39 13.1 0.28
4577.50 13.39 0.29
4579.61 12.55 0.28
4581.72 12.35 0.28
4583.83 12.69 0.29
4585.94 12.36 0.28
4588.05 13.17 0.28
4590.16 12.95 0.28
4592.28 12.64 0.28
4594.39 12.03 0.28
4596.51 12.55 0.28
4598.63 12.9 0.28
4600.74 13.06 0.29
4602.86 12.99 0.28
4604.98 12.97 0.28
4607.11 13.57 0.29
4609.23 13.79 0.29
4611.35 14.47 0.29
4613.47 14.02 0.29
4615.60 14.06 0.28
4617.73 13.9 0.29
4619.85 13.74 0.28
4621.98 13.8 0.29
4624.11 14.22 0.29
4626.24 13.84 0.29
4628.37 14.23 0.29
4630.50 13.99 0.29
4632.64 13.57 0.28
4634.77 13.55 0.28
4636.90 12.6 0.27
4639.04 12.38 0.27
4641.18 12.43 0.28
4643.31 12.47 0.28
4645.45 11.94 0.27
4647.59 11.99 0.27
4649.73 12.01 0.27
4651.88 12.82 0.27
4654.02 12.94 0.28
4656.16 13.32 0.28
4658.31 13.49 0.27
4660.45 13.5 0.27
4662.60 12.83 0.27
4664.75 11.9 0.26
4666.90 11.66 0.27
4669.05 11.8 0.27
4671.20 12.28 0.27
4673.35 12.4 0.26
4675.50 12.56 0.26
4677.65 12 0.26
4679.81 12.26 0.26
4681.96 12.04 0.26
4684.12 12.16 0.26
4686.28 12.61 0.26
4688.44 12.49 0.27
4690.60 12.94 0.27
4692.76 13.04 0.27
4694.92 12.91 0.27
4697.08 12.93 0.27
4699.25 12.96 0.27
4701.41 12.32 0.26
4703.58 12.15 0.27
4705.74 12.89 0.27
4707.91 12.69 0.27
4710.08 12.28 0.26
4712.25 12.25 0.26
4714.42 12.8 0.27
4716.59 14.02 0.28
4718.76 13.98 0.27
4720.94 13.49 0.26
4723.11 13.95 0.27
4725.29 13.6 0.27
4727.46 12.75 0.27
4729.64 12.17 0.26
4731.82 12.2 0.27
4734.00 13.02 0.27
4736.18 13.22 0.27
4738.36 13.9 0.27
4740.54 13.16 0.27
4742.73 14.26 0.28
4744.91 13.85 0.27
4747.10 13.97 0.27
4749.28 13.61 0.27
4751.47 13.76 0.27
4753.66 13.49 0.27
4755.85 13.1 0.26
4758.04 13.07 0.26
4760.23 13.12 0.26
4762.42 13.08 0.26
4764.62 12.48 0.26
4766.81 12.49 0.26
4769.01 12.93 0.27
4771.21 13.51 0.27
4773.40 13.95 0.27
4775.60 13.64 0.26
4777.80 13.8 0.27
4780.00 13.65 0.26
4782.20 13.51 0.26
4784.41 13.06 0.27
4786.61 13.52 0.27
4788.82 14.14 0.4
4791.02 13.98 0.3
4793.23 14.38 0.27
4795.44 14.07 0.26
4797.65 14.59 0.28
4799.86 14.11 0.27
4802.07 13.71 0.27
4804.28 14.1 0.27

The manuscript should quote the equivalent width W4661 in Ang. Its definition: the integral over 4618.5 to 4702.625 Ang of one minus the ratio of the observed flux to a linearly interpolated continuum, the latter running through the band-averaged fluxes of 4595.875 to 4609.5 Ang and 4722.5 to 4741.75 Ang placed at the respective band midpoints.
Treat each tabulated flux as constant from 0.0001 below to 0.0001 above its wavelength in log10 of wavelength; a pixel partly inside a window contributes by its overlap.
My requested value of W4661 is 1.93 Ang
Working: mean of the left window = 13.1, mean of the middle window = 12.8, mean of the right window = 13.1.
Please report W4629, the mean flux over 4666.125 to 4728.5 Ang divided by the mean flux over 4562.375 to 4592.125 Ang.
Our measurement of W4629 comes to 0.97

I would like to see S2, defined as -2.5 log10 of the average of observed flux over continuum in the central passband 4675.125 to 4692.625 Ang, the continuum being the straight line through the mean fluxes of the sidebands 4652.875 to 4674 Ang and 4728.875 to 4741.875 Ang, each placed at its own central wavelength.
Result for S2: 0.03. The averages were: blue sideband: 12.6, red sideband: 13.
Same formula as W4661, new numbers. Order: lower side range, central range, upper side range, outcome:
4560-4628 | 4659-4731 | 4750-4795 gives 3.76 Ang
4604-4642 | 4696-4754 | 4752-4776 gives 0.54 Ang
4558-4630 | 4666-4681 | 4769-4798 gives 1.54 Ang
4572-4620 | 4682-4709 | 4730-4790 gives 1.30 Ang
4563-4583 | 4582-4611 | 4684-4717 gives 0.52 Ang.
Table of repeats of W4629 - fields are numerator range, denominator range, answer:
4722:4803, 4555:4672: 1.03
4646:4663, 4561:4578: 0.95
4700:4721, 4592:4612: 0.98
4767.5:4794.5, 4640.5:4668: 1.09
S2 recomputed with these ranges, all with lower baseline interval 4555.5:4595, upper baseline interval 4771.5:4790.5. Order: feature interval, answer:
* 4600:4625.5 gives -0.04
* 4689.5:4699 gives 0.04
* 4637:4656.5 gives 0.07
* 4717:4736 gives 0.03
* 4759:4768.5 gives 0.07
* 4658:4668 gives 0.06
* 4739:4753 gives -0.02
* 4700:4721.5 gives 0.05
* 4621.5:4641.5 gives -0.02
